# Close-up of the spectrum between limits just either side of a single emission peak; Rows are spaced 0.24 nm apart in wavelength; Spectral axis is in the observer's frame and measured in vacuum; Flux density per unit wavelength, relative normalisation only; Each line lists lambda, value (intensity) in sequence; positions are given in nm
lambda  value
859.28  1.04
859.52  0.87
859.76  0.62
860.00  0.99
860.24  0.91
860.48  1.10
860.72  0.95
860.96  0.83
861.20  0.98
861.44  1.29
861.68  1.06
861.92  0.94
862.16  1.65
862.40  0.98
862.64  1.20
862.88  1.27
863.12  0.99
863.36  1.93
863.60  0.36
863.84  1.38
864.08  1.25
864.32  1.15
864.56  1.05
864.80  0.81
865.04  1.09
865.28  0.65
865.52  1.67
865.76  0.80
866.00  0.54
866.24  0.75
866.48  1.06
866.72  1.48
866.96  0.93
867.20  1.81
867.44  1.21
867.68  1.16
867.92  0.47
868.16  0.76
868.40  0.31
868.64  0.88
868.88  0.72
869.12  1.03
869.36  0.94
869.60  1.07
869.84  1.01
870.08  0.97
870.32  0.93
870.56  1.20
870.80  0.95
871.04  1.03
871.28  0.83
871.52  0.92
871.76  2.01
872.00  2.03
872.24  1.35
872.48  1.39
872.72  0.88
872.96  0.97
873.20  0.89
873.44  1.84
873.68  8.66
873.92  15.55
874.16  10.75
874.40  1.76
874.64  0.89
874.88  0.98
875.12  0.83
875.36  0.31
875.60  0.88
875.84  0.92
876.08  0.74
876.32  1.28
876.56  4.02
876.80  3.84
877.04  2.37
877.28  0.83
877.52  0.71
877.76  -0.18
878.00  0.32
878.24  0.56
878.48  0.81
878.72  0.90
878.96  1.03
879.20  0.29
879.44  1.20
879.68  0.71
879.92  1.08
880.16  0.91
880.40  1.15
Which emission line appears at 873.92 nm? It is H-alpha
